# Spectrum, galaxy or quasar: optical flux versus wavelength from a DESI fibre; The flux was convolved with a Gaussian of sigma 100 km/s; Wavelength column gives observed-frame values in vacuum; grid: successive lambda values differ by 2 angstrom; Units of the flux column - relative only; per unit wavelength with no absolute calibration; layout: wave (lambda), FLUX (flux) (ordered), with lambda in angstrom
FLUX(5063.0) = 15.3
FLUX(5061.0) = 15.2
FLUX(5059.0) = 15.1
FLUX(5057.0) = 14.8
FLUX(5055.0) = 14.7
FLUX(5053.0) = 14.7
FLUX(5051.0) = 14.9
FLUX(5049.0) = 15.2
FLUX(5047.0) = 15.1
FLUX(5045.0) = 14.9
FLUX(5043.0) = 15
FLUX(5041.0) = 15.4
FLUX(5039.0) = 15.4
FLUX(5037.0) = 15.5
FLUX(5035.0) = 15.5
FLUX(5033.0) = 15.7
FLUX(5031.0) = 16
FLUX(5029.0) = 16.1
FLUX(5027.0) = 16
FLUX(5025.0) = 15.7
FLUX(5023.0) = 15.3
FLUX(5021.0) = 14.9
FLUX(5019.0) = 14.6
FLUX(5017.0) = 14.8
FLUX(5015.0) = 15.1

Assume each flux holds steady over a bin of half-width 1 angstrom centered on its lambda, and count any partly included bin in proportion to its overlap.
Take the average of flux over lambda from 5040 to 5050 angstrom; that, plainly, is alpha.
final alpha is 15.1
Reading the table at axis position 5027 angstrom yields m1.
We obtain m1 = 16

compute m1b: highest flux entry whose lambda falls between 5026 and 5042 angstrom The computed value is 16.1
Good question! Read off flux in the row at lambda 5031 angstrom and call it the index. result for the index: 16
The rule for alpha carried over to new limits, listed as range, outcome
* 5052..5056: 14.7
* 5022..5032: 15.8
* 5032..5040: 15.5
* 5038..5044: 15.3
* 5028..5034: 15.9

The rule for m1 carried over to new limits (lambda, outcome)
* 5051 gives 14.9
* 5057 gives 14.8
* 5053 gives 14.7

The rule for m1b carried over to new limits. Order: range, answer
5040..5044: 15.4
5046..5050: 15.2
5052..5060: 15.1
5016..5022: 14.9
